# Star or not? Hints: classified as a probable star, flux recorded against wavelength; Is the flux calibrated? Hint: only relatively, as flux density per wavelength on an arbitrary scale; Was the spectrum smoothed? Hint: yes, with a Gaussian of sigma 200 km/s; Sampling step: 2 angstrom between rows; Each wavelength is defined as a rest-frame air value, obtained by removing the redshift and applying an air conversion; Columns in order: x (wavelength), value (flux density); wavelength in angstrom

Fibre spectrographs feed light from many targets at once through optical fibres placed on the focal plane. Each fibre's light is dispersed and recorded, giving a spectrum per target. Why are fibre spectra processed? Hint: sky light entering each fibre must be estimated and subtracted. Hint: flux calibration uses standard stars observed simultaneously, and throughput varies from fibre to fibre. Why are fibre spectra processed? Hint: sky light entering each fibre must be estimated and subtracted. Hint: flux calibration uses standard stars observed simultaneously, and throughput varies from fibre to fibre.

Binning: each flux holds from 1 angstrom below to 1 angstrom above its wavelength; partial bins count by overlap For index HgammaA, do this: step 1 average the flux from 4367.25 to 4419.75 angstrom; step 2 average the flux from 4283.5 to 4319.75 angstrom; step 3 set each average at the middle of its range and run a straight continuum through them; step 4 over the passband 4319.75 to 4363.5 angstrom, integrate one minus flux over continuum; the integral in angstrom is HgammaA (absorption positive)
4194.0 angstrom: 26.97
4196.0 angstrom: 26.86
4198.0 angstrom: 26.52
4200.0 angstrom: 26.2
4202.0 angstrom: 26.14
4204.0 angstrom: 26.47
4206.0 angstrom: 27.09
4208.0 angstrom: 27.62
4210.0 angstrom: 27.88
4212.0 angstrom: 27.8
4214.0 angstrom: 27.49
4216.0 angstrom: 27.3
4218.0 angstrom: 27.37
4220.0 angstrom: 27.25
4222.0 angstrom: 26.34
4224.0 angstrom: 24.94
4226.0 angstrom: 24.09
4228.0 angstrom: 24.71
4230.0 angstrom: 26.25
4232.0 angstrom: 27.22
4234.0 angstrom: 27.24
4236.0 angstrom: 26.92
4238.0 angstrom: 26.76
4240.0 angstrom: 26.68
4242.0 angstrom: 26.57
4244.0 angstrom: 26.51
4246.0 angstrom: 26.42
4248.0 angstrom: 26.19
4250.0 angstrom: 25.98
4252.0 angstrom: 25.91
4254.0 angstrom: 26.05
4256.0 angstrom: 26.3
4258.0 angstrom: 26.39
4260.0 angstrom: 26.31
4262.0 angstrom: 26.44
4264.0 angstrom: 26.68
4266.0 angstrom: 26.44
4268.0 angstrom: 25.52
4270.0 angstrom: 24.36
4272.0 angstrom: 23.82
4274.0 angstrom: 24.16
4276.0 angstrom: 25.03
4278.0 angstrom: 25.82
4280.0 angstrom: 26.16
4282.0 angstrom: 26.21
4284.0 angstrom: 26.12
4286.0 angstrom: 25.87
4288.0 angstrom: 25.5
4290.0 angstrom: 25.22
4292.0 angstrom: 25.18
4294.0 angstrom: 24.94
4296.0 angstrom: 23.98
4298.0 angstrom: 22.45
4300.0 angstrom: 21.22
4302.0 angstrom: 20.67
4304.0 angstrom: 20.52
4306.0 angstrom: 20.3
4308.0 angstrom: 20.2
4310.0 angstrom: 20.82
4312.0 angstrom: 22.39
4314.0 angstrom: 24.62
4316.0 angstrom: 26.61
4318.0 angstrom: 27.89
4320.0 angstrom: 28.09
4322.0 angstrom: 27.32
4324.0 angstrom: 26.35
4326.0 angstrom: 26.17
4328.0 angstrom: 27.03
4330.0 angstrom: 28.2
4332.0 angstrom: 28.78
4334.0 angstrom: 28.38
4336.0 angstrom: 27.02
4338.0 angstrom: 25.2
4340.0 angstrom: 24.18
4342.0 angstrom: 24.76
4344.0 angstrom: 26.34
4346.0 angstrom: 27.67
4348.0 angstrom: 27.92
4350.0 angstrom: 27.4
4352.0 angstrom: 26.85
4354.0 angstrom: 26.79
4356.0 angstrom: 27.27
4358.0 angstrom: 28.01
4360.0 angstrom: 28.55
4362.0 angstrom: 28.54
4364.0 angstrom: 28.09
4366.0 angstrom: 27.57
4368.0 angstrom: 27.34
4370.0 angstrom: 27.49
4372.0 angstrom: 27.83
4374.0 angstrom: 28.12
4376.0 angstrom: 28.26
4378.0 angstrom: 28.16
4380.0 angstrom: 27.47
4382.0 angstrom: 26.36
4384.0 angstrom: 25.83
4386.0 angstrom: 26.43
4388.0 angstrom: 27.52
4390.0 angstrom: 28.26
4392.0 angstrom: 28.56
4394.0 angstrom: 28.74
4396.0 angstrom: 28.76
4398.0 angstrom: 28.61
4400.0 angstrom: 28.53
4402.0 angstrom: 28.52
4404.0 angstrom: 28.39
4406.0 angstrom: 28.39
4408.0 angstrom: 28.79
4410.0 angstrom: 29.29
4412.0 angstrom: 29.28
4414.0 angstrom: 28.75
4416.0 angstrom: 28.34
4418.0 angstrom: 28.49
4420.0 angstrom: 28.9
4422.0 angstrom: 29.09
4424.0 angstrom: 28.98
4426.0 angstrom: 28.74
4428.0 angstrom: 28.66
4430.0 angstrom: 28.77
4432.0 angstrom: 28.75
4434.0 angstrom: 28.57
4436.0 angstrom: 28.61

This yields -2.6 angstrom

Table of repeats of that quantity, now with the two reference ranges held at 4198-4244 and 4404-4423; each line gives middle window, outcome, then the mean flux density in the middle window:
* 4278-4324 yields 5.4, 24.3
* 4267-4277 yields 1.0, 24.6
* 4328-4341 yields 0.4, 27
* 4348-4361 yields 0.3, 27.5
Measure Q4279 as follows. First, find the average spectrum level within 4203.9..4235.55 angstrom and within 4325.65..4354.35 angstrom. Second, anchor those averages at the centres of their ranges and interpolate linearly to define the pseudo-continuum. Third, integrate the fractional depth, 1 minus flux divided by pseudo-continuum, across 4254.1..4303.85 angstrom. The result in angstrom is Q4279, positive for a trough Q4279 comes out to 3.4 angstrom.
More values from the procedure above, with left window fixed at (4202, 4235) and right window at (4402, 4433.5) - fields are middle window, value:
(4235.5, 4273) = 1.3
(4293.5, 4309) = 3.3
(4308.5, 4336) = 1.5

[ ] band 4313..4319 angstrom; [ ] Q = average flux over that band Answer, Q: 26.4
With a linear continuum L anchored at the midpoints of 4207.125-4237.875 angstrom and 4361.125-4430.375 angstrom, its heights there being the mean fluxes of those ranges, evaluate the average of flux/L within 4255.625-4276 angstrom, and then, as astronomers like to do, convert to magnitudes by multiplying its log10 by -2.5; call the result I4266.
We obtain 0.06 mag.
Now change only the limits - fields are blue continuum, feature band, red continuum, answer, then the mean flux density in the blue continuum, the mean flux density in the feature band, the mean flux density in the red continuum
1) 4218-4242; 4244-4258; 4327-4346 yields 0.01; 26.3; 26.2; 26.7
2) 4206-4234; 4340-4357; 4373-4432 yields 0.04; 26.7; 26.7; 28.3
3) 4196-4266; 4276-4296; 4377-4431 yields 0.06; 26.5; 25.6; 28.3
